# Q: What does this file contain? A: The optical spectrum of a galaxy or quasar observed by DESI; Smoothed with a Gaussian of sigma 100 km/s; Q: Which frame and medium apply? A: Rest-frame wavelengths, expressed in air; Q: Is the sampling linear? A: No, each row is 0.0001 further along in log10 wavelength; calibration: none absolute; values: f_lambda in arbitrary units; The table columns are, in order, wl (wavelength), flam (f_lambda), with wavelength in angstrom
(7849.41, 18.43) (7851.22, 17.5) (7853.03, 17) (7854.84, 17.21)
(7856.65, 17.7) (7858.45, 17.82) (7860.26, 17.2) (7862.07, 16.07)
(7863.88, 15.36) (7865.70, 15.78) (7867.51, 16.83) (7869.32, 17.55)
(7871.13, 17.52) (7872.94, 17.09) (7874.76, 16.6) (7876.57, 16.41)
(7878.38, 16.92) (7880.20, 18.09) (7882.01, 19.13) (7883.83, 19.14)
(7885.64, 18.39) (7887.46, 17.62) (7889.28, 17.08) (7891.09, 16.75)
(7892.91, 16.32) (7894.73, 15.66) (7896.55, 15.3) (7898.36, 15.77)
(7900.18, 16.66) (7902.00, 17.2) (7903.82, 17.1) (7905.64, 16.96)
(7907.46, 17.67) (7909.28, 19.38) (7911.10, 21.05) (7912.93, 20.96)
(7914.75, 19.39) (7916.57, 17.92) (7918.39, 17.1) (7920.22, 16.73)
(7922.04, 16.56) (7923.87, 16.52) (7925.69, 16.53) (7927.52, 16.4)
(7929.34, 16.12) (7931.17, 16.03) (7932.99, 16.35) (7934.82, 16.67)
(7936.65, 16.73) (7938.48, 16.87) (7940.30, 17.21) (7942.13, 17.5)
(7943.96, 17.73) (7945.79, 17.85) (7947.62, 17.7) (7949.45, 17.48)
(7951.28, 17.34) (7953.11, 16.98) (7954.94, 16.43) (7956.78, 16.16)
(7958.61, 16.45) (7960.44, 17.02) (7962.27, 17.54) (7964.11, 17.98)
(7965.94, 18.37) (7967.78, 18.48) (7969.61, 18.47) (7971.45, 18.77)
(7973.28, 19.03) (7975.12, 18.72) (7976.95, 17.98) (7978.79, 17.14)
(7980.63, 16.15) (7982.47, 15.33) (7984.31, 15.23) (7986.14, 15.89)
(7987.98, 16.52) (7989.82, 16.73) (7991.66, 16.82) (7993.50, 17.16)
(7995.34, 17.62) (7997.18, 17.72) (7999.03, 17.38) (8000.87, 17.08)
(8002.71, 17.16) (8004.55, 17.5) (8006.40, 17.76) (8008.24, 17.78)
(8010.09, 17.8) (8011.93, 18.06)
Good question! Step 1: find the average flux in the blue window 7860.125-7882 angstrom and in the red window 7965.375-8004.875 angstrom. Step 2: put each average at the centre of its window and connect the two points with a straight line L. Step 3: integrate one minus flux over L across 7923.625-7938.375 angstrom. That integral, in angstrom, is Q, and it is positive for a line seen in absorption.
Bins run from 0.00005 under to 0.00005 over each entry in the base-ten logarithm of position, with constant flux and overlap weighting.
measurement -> 0.6 angstrom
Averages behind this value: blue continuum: 16.9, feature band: 16.4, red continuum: 17.3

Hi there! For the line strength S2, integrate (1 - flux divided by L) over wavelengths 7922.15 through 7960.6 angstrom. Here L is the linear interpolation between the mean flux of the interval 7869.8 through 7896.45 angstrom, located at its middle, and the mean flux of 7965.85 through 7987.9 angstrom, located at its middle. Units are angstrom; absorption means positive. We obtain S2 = 1.1 angstrom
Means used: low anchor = 17.3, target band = 16.9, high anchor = 17.4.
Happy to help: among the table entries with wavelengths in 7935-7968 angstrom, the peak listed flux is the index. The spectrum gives 18.48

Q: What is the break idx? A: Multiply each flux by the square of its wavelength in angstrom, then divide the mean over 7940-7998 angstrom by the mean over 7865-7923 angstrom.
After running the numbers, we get 1.0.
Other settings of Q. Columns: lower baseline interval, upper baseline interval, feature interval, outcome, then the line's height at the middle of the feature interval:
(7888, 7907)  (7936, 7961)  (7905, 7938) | -1.38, 16.8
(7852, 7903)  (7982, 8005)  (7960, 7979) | -1.53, 16.8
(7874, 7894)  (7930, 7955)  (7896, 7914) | -0.56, 17.3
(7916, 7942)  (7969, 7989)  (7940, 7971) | -0.95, 17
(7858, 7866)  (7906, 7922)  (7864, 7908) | 0.92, 17.4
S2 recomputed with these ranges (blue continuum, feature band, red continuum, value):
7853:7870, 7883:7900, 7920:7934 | -0.2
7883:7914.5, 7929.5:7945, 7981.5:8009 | 0.4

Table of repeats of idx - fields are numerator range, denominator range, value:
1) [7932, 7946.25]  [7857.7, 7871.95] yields 1.04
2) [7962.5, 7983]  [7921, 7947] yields 1.07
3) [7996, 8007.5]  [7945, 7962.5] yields 1.03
